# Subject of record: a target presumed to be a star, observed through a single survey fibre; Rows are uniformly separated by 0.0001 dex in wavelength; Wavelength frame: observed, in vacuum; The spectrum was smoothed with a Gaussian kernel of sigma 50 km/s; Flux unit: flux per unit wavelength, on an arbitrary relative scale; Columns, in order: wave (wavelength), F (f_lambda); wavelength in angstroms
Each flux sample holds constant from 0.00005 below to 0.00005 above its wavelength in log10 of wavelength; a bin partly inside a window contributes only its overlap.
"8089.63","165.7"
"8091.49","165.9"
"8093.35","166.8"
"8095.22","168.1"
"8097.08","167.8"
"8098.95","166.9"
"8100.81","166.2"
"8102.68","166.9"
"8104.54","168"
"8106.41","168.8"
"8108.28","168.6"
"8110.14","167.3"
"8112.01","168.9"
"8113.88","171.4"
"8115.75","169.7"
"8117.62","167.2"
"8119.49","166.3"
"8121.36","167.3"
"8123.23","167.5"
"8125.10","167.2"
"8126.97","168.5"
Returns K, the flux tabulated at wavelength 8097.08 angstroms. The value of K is 167.8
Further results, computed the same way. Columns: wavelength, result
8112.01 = 168.9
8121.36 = 167.3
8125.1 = 167.2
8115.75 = 169.7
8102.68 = 166.9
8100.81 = 166.2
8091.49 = 165.9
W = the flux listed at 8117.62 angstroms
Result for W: 167.2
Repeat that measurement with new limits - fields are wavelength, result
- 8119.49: 166.3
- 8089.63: 165.7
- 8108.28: 168.6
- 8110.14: 167.3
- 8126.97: 168.5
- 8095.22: 168.1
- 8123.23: 167.5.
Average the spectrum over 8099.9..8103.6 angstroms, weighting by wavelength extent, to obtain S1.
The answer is 166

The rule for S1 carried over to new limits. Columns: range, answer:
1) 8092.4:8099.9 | 167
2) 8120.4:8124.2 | 167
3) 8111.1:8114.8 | 170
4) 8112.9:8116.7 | 170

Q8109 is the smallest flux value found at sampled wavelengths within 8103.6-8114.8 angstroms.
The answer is 167.3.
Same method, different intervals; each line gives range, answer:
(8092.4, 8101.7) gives 166.2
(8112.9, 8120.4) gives 166.3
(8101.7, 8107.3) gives 166.9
